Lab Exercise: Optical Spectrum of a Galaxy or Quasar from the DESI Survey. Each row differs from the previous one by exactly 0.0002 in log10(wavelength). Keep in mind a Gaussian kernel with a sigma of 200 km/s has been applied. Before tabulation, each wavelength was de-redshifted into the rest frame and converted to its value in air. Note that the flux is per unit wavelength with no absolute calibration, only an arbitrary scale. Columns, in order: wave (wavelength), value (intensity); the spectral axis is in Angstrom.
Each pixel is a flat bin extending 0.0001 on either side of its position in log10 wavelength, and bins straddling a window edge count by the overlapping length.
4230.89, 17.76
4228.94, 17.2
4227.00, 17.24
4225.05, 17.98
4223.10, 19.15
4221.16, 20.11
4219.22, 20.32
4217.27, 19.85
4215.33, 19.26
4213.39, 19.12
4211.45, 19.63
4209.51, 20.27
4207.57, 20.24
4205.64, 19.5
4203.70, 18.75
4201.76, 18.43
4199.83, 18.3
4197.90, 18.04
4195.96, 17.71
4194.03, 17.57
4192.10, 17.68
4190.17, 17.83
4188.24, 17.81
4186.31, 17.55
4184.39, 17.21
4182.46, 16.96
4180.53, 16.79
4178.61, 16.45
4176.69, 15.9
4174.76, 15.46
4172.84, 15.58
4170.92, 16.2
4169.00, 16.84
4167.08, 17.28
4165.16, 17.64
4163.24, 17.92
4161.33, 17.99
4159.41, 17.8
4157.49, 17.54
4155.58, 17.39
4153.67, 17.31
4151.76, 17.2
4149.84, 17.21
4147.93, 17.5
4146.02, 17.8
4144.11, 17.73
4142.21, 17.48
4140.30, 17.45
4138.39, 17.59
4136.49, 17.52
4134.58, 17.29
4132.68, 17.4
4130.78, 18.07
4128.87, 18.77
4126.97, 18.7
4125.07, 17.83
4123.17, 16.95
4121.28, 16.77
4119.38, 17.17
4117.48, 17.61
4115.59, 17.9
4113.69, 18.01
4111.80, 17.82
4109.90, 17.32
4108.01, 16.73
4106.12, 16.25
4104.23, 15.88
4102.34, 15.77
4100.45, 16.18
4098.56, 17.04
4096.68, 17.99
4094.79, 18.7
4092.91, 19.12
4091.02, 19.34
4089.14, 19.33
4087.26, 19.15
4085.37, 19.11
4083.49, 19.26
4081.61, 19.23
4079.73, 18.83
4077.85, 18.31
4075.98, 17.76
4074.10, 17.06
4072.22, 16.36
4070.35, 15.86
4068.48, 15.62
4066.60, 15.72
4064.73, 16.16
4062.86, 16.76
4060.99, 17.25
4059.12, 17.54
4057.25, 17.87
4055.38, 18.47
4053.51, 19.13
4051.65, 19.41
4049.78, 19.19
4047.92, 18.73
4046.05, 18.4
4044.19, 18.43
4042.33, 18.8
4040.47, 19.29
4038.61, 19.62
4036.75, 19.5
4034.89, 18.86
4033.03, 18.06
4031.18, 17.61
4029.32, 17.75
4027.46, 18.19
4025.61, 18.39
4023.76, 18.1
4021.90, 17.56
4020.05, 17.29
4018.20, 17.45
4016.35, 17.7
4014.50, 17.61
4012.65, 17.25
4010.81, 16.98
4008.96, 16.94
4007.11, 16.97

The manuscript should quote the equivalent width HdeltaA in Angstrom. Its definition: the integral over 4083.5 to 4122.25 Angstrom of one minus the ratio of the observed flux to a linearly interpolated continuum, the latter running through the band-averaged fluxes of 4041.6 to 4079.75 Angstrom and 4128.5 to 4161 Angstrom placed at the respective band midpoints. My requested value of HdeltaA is -0.2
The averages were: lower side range 17.7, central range 17.7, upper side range 17.6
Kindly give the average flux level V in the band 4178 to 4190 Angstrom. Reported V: 17.2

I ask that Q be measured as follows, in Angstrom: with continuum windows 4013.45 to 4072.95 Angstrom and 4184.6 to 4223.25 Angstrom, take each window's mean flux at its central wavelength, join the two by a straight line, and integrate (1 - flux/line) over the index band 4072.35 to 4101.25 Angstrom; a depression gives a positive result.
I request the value -0.4 Angstrom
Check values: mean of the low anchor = 17.9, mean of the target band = 18.4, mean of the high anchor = 18.8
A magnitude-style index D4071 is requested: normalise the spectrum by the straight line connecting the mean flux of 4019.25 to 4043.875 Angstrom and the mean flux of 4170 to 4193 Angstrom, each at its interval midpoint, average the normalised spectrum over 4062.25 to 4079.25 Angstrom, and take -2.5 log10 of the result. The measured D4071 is 0.08 mag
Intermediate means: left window 18.4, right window 16.8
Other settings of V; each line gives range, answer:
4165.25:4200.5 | 17.1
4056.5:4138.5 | 17.6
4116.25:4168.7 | 17.6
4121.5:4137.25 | 17.8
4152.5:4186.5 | 17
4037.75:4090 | 18.1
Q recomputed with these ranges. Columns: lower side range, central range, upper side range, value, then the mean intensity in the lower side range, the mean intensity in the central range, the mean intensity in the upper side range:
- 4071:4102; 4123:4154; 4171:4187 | -0.8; 18.2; 17.7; 16.5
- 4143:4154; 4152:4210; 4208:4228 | 2.4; 17.5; 17.6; 19.3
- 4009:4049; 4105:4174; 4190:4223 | 4.7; 18.1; 17.4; 19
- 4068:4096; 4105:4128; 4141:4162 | 0.6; 18.2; 17.4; 17.5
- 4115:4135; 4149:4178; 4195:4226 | 2.1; 17.7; 17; 19.2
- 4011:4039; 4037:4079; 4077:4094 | 1.7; 18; 17.8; 19.1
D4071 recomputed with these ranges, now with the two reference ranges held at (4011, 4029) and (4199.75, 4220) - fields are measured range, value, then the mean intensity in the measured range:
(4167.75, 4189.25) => 0.15 mag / 16.6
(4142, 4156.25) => 0.09 mag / 17.5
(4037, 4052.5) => -0.06 mag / 19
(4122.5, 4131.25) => 0.04 mag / 18.1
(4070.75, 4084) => 0.01 mag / 18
